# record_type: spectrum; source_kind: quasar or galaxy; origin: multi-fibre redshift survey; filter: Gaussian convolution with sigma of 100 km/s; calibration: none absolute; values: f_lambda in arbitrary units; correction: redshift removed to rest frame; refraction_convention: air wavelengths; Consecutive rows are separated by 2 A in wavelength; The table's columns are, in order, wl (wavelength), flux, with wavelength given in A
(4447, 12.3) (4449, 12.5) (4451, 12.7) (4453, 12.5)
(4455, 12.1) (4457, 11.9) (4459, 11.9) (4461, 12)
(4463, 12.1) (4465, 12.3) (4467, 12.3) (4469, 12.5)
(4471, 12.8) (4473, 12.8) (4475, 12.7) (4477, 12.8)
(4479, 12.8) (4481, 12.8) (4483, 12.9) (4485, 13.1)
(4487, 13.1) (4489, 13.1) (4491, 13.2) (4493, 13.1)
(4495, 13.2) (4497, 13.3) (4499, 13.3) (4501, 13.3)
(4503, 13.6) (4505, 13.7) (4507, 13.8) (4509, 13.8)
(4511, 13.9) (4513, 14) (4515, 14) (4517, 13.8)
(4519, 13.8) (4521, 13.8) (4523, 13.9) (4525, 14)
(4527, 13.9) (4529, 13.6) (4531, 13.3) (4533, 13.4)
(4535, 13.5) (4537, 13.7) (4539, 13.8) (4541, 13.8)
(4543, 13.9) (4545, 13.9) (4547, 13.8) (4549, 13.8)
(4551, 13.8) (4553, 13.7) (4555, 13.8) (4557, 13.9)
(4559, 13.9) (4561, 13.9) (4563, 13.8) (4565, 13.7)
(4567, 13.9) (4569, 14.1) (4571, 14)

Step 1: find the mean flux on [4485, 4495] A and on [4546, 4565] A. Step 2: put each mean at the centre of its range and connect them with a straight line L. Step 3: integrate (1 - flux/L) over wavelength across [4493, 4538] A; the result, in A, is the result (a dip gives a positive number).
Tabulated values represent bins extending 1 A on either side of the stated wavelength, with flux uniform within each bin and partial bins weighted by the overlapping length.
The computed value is -0.9 A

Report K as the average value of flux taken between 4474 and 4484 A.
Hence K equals 12.8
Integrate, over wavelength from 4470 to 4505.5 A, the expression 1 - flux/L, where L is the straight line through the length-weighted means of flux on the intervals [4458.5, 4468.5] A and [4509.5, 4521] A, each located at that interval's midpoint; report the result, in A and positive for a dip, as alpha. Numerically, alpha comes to -0.3 A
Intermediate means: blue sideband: 12.2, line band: 13.1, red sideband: 13.9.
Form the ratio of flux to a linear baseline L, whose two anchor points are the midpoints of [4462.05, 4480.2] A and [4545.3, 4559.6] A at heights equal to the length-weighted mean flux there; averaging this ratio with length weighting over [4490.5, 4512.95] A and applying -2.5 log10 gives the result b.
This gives -0.038 mag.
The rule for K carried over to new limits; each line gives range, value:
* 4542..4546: 13.9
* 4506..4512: 13.8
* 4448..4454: 12.6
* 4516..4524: 13.8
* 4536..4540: 13.8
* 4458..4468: 12.1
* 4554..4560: 13.9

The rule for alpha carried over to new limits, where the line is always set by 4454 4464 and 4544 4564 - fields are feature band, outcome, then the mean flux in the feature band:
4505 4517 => -0.81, 13.9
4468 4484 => -0.56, 12.8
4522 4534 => -0.32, 13.7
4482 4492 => -0.43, 13.1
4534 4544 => -0.15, 13.7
